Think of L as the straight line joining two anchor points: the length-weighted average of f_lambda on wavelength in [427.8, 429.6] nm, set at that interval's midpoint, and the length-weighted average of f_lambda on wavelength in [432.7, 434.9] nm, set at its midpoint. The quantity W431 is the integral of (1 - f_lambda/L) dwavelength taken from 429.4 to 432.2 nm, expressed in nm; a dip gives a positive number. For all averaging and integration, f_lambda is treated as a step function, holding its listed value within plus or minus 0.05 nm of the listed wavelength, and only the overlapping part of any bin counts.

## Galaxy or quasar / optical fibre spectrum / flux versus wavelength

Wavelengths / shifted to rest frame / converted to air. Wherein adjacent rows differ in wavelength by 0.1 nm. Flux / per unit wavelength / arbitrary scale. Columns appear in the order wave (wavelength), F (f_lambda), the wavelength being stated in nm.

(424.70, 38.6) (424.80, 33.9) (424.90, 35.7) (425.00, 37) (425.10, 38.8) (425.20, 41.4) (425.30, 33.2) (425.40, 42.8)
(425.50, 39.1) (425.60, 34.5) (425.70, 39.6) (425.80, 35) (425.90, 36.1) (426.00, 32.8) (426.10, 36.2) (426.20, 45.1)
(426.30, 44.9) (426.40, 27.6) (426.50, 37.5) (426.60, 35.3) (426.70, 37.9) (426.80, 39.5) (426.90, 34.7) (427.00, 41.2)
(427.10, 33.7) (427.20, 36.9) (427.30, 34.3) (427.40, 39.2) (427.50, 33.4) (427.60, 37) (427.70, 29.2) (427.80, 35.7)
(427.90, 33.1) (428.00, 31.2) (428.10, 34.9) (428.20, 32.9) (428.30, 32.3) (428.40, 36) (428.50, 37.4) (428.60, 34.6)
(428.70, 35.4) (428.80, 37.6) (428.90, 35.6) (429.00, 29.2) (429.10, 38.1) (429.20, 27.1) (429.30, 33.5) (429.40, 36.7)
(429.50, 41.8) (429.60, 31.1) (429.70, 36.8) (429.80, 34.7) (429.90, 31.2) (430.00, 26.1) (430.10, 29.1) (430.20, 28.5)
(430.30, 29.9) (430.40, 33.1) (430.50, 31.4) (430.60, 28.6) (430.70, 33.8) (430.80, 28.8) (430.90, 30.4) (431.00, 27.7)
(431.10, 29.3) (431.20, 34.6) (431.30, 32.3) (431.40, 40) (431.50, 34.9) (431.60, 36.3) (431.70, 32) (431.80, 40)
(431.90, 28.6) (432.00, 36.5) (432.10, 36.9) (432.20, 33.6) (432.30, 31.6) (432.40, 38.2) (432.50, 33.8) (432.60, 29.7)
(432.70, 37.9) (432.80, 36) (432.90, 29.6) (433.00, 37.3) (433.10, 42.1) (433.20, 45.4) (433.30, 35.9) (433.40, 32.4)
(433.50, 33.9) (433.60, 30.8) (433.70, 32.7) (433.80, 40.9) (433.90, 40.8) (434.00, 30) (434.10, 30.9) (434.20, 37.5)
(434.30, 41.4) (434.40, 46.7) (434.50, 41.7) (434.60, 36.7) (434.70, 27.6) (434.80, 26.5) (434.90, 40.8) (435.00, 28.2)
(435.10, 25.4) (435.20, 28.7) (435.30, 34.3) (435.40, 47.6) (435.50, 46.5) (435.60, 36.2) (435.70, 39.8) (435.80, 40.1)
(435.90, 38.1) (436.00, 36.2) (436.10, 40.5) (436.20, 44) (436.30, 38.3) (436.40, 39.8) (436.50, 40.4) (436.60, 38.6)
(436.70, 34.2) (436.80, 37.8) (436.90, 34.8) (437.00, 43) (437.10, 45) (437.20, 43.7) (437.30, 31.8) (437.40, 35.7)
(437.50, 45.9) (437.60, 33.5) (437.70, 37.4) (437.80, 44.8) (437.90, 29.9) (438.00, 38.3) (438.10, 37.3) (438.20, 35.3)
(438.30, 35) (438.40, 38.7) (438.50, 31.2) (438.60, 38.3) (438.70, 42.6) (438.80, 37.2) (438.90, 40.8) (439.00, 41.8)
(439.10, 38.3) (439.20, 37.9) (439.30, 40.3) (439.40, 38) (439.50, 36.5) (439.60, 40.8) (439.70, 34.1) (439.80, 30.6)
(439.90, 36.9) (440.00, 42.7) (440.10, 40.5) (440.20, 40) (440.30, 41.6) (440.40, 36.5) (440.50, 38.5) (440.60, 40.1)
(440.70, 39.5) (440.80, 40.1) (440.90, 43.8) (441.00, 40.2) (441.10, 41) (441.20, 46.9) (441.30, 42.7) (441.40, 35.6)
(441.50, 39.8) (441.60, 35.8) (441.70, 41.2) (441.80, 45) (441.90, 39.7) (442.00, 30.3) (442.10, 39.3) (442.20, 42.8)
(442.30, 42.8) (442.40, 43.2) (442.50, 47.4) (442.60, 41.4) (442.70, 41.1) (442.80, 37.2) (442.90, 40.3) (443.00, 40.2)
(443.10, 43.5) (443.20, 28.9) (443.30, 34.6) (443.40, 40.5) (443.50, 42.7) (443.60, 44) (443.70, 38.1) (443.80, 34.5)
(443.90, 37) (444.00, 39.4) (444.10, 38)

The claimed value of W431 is 0.19 nm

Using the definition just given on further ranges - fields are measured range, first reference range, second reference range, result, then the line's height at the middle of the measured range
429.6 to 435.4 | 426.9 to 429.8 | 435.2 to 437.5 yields 0.50 nm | 37.2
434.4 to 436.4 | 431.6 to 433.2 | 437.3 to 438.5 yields -0.05 nm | 36.2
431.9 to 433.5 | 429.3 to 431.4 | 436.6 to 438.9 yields -0.08 nm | 33.9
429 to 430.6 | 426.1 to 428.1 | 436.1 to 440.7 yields 0.19 nm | 36.7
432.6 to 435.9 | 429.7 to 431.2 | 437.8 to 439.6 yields -0.23 nm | 33.9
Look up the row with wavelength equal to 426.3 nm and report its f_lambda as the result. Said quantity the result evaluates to 44.9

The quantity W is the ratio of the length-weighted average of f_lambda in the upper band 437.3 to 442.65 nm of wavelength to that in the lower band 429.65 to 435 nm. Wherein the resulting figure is 1.1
